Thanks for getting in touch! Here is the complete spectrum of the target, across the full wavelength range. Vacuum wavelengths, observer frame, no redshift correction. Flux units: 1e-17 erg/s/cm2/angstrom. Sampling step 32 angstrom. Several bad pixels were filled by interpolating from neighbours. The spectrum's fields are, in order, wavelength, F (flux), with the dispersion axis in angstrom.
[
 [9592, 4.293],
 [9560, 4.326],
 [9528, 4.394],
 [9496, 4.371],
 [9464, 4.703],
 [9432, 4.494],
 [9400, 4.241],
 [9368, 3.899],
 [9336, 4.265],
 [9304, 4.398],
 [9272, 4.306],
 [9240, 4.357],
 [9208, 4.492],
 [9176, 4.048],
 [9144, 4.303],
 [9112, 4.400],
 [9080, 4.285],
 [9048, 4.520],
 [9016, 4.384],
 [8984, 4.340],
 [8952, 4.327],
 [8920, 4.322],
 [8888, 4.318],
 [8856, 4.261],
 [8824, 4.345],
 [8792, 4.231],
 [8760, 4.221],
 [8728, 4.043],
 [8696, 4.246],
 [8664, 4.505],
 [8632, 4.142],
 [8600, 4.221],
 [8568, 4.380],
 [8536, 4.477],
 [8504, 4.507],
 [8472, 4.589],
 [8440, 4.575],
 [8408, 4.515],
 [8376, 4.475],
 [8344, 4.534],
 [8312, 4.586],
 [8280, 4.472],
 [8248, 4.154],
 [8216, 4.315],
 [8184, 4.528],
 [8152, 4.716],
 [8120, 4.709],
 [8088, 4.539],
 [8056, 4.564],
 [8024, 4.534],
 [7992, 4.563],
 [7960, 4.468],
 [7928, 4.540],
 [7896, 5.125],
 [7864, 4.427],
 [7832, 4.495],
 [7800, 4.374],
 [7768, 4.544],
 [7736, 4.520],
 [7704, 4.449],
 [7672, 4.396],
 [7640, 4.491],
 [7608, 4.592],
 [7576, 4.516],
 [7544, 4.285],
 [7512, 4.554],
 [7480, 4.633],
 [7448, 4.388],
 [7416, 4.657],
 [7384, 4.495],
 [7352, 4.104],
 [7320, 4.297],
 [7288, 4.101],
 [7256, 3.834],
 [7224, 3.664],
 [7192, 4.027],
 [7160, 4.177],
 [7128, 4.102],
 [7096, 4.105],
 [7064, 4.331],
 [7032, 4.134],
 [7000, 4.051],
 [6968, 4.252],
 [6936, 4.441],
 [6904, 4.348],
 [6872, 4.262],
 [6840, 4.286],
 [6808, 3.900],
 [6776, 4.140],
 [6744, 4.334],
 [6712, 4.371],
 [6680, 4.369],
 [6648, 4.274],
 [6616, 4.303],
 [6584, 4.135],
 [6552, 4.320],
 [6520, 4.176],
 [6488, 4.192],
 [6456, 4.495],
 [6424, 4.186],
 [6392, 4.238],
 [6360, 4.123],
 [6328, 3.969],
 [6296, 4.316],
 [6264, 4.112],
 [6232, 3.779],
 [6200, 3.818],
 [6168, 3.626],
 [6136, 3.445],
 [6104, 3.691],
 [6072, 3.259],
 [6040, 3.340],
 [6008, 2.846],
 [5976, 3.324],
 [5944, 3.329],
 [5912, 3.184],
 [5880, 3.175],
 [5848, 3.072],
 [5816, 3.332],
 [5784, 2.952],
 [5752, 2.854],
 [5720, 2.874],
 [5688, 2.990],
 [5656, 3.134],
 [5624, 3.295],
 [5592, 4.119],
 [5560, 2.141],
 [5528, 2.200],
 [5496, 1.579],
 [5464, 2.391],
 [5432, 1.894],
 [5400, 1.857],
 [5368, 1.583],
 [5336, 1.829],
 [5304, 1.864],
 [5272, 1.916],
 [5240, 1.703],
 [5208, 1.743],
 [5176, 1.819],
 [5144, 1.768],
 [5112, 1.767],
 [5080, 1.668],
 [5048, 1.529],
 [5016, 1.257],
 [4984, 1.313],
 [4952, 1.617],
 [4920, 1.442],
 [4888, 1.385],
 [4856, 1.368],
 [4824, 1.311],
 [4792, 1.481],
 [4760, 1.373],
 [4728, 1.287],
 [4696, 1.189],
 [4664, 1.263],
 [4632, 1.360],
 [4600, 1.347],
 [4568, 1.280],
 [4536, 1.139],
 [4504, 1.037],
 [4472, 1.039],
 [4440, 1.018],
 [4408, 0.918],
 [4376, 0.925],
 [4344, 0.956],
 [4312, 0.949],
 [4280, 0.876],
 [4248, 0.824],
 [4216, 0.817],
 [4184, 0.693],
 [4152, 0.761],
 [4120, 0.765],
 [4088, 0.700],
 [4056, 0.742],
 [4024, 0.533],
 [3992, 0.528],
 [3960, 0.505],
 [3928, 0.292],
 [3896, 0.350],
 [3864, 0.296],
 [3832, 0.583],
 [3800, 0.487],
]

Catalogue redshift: 0.397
